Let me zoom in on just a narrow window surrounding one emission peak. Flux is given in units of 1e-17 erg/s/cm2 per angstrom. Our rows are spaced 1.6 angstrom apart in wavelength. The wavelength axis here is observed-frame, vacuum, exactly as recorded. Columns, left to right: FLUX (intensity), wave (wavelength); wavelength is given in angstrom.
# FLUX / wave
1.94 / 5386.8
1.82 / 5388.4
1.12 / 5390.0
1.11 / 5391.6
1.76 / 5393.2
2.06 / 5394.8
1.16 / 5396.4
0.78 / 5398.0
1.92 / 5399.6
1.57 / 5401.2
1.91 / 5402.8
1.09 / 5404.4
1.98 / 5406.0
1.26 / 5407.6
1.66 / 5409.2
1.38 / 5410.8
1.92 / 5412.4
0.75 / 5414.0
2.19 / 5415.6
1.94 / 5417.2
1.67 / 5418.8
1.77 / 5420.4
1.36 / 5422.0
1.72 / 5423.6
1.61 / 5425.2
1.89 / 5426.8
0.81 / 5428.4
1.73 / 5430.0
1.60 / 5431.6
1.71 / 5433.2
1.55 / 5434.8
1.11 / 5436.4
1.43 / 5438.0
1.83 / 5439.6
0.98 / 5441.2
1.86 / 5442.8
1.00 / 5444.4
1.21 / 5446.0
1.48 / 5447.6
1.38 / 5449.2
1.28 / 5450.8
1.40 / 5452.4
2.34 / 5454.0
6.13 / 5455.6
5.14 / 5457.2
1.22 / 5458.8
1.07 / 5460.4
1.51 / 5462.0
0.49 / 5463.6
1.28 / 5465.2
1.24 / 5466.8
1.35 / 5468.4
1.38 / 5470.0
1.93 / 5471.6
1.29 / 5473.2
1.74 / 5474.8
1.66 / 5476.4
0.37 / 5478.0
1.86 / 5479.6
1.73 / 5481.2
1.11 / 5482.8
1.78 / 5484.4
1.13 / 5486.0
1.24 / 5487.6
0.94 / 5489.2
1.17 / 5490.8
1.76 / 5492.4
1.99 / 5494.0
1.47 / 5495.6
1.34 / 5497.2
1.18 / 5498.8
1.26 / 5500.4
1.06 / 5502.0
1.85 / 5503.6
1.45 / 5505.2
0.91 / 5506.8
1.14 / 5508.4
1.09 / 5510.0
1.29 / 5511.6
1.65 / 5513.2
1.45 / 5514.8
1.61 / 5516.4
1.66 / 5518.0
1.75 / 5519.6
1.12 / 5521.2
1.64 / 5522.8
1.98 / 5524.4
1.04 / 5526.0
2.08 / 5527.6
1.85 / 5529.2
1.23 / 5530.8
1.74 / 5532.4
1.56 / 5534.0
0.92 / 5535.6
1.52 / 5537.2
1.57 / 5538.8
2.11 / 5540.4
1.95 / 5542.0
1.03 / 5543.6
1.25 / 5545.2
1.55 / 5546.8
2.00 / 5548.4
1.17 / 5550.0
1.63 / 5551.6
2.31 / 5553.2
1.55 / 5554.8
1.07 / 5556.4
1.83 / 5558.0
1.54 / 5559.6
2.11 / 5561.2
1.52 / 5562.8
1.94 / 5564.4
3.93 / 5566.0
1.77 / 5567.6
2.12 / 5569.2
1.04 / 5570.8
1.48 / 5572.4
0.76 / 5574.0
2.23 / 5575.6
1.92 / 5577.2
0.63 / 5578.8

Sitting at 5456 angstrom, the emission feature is H-beta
